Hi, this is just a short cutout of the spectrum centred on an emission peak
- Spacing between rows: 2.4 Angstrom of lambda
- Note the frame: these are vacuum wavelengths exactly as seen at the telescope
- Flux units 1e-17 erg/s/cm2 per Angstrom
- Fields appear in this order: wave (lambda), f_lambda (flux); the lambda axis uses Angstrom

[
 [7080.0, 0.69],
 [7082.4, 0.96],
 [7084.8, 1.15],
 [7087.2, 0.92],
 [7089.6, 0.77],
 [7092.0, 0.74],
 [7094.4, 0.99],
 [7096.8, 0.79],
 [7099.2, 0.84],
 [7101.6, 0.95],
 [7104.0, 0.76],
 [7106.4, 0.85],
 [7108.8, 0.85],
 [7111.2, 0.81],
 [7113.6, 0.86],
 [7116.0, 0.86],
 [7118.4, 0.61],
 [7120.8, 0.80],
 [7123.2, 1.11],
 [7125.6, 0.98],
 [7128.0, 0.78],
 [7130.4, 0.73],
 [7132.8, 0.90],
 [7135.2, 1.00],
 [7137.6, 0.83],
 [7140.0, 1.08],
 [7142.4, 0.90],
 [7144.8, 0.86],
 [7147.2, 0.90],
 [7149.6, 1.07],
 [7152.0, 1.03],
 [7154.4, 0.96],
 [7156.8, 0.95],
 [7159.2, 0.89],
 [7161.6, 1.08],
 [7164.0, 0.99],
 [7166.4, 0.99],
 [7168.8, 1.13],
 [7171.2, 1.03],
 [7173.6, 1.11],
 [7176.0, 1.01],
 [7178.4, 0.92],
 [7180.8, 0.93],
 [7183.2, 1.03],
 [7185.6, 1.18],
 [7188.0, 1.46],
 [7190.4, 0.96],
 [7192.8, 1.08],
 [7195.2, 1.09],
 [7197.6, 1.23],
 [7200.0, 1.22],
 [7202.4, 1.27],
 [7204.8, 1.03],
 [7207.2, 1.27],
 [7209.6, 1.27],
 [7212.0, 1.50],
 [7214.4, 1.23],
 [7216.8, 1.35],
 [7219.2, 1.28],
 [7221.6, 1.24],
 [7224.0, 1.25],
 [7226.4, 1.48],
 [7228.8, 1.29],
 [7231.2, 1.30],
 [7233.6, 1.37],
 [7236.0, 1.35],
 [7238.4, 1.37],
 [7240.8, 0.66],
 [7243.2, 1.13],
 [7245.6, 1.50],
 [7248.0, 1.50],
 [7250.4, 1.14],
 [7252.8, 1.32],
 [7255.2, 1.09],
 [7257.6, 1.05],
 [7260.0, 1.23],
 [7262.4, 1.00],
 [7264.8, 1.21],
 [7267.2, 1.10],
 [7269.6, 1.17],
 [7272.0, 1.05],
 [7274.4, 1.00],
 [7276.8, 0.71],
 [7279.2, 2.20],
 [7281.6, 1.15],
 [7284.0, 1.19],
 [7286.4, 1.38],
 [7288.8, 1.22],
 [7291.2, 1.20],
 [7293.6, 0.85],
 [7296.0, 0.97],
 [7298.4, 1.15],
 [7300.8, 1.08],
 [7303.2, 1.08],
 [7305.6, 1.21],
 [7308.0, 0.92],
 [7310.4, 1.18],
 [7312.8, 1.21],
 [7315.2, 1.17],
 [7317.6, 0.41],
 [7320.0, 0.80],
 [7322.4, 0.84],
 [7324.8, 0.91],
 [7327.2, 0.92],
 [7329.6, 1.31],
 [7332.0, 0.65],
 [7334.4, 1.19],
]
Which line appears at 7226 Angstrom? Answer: Mg II 2798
